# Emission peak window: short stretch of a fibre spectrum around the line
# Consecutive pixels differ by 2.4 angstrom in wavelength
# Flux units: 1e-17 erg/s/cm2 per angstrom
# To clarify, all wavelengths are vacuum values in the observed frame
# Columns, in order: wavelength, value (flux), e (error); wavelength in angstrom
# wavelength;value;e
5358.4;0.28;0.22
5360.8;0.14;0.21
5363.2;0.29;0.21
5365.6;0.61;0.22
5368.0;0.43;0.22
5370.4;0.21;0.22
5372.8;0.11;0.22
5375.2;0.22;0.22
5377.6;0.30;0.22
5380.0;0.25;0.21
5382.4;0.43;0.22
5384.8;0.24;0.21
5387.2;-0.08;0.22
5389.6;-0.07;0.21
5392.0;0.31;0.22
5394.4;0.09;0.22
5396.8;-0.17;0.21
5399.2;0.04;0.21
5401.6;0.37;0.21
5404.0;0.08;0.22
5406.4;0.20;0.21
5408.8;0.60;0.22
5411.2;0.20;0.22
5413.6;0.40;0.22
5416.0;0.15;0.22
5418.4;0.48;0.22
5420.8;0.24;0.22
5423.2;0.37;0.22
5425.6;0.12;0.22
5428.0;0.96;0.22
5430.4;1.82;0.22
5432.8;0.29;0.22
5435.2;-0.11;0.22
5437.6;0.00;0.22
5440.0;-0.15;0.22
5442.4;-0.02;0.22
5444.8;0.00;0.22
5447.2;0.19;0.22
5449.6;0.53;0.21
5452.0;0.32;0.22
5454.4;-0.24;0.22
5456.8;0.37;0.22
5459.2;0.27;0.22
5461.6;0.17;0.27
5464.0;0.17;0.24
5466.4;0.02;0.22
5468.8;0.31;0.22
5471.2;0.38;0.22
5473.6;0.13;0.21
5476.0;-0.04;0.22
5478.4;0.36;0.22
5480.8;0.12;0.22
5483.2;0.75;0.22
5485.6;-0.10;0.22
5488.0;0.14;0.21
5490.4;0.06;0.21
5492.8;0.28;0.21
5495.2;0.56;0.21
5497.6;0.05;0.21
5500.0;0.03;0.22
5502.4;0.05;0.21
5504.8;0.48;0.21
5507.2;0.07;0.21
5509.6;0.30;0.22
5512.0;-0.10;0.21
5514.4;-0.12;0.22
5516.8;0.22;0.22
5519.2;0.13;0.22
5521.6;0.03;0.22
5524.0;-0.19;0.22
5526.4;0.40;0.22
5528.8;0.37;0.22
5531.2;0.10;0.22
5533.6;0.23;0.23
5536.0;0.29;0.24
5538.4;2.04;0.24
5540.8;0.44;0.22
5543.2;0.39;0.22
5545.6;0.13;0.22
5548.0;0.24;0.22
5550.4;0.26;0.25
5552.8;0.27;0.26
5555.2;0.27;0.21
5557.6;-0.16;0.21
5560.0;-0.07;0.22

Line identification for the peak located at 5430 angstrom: Hbeta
